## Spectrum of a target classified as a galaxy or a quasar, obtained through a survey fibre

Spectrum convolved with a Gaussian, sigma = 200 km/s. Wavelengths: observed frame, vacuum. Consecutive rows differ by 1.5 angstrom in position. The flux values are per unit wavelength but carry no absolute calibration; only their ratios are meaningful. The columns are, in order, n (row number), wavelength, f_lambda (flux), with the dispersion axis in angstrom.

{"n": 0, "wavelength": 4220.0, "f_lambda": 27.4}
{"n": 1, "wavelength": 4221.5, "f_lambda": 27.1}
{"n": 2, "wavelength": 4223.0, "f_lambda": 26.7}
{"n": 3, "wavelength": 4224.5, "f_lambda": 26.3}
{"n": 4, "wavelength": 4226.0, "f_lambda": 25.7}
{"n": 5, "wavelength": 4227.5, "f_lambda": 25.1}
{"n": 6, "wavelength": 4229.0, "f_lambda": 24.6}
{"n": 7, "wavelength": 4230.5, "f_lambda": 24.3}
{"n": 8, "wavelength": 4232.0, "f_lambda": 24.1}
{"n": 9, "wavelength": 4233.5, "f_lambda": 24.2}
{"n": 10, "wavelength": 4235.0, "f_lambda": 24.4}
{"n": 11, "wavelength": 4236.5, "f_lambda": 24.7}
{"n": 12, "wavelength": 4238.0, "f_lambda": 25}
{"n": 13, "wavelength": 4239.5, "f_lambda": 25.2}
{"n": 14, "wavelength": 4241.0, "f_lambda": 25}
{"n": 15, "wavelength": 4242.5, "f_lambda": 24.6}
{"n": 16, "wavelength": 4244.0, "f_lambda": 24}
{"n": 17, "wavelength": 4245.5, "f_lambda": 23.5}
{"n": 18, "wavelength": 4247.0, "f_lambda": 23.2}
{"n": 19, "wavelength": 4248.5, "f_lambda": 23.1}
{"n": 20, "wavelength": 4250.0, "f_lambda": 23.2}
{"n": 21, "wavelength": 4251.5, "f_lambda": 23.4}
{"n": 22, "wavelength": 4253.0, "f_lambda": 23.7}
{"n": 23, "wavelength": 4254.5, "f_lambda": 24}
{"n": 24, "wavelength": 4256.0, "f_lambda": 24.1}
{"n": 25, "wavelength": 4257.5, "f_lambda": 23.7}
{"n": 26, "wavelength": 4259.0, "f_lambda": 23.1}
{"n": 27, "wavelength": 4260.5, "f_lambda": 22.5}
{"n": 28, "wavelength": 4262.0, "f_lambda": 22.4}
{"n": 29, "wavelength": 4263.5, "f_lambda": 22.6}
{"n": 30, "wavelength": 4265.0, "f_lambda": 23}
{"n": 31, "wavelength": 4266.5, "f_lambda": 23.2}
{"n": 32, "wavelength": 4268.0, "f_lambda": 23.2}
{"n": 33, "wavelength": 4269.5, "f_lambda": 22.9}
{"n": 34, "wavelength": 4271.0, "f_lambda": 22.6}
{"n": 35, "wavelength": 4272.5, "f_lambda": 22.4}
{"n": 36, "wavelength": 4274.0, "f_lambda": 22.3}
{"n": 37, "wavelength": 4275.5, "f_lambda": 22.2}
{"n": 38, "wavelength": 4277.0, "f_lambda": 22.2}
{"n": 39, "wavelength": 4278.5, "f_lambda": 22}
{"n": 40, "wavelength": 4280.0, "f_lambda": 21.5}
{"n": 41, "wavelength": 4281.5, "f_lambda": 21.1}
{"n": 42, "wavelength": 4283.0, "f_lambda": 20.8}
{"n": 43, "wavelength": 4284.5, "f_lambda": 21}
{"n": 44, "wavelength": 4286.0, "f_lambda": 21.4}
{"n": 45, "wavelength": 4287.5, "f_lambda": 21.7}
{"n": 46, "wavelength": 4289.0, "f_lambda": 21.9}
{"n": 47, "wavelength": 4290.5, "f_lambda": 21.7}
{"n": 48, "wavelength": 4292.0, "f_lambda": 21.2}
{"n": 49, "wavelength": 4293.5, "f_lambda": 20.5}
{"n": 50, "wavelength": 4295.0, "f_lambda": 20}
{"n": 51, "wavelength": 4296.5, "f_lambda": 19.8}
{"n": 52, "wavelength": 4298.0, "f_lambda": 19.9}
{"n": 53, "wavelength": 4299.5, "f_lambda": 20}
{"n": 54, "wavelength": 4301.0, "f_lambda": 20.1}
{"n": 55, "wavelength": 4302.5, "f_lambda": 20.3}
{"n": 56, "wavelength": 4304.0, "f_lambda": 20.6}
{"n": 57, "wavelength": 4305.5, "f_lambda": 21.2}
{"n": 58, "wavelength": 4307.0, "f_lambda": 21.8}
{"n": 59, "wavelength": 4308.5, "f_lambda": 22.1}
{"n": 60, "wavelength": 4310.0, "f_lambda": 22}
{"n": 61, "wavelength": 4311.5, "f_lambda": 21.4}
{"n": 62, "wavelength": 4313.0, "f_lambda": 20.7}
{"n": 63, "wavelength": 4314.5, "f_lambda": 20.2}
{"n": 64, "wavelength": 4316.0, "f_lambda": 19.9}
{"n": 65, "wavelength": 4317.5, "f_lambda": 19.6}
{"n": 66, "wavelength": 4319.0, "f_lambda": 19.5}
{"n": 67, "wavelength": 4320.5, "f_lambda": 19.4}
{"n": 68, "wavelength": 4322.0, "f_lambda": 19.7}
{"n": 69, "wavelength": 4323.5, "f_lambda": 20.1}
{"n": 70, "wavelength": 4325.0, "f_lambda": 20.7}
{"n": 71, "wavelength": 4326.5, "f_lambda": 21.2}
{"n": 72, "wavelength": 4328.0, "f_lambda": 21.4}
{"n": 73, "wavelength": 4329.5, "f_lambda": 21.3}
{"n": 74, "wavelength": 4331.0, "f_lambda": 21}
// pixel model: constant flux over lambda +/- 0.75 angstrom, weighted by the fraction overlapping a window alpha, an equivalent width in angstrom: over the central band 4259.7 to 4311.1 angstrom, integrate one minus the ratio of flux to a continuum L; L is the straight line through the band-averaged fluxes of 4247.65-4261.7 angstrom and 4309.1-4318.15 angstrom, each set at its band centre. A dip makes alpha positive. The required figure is 0.89 angstrom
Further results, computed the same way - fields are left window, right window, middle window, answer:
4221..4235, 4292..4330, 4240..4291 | 0.8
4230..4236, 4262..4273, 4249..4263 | 0.0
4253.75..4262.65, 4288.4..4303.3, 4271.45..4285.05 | 0.0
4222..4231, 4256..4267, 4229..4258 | 0.2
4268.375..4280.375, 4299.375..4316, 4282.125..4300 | 0.7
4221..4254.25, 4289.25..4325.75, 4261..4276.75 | 0.1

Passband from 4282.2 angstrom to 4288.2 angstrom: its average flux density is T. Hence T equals 21.2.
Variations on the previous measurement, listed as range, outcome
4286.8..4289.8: 21.8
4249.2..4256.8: 23.7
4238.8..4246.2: 24.5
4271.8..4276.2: 22.3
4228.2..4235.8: 24.3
